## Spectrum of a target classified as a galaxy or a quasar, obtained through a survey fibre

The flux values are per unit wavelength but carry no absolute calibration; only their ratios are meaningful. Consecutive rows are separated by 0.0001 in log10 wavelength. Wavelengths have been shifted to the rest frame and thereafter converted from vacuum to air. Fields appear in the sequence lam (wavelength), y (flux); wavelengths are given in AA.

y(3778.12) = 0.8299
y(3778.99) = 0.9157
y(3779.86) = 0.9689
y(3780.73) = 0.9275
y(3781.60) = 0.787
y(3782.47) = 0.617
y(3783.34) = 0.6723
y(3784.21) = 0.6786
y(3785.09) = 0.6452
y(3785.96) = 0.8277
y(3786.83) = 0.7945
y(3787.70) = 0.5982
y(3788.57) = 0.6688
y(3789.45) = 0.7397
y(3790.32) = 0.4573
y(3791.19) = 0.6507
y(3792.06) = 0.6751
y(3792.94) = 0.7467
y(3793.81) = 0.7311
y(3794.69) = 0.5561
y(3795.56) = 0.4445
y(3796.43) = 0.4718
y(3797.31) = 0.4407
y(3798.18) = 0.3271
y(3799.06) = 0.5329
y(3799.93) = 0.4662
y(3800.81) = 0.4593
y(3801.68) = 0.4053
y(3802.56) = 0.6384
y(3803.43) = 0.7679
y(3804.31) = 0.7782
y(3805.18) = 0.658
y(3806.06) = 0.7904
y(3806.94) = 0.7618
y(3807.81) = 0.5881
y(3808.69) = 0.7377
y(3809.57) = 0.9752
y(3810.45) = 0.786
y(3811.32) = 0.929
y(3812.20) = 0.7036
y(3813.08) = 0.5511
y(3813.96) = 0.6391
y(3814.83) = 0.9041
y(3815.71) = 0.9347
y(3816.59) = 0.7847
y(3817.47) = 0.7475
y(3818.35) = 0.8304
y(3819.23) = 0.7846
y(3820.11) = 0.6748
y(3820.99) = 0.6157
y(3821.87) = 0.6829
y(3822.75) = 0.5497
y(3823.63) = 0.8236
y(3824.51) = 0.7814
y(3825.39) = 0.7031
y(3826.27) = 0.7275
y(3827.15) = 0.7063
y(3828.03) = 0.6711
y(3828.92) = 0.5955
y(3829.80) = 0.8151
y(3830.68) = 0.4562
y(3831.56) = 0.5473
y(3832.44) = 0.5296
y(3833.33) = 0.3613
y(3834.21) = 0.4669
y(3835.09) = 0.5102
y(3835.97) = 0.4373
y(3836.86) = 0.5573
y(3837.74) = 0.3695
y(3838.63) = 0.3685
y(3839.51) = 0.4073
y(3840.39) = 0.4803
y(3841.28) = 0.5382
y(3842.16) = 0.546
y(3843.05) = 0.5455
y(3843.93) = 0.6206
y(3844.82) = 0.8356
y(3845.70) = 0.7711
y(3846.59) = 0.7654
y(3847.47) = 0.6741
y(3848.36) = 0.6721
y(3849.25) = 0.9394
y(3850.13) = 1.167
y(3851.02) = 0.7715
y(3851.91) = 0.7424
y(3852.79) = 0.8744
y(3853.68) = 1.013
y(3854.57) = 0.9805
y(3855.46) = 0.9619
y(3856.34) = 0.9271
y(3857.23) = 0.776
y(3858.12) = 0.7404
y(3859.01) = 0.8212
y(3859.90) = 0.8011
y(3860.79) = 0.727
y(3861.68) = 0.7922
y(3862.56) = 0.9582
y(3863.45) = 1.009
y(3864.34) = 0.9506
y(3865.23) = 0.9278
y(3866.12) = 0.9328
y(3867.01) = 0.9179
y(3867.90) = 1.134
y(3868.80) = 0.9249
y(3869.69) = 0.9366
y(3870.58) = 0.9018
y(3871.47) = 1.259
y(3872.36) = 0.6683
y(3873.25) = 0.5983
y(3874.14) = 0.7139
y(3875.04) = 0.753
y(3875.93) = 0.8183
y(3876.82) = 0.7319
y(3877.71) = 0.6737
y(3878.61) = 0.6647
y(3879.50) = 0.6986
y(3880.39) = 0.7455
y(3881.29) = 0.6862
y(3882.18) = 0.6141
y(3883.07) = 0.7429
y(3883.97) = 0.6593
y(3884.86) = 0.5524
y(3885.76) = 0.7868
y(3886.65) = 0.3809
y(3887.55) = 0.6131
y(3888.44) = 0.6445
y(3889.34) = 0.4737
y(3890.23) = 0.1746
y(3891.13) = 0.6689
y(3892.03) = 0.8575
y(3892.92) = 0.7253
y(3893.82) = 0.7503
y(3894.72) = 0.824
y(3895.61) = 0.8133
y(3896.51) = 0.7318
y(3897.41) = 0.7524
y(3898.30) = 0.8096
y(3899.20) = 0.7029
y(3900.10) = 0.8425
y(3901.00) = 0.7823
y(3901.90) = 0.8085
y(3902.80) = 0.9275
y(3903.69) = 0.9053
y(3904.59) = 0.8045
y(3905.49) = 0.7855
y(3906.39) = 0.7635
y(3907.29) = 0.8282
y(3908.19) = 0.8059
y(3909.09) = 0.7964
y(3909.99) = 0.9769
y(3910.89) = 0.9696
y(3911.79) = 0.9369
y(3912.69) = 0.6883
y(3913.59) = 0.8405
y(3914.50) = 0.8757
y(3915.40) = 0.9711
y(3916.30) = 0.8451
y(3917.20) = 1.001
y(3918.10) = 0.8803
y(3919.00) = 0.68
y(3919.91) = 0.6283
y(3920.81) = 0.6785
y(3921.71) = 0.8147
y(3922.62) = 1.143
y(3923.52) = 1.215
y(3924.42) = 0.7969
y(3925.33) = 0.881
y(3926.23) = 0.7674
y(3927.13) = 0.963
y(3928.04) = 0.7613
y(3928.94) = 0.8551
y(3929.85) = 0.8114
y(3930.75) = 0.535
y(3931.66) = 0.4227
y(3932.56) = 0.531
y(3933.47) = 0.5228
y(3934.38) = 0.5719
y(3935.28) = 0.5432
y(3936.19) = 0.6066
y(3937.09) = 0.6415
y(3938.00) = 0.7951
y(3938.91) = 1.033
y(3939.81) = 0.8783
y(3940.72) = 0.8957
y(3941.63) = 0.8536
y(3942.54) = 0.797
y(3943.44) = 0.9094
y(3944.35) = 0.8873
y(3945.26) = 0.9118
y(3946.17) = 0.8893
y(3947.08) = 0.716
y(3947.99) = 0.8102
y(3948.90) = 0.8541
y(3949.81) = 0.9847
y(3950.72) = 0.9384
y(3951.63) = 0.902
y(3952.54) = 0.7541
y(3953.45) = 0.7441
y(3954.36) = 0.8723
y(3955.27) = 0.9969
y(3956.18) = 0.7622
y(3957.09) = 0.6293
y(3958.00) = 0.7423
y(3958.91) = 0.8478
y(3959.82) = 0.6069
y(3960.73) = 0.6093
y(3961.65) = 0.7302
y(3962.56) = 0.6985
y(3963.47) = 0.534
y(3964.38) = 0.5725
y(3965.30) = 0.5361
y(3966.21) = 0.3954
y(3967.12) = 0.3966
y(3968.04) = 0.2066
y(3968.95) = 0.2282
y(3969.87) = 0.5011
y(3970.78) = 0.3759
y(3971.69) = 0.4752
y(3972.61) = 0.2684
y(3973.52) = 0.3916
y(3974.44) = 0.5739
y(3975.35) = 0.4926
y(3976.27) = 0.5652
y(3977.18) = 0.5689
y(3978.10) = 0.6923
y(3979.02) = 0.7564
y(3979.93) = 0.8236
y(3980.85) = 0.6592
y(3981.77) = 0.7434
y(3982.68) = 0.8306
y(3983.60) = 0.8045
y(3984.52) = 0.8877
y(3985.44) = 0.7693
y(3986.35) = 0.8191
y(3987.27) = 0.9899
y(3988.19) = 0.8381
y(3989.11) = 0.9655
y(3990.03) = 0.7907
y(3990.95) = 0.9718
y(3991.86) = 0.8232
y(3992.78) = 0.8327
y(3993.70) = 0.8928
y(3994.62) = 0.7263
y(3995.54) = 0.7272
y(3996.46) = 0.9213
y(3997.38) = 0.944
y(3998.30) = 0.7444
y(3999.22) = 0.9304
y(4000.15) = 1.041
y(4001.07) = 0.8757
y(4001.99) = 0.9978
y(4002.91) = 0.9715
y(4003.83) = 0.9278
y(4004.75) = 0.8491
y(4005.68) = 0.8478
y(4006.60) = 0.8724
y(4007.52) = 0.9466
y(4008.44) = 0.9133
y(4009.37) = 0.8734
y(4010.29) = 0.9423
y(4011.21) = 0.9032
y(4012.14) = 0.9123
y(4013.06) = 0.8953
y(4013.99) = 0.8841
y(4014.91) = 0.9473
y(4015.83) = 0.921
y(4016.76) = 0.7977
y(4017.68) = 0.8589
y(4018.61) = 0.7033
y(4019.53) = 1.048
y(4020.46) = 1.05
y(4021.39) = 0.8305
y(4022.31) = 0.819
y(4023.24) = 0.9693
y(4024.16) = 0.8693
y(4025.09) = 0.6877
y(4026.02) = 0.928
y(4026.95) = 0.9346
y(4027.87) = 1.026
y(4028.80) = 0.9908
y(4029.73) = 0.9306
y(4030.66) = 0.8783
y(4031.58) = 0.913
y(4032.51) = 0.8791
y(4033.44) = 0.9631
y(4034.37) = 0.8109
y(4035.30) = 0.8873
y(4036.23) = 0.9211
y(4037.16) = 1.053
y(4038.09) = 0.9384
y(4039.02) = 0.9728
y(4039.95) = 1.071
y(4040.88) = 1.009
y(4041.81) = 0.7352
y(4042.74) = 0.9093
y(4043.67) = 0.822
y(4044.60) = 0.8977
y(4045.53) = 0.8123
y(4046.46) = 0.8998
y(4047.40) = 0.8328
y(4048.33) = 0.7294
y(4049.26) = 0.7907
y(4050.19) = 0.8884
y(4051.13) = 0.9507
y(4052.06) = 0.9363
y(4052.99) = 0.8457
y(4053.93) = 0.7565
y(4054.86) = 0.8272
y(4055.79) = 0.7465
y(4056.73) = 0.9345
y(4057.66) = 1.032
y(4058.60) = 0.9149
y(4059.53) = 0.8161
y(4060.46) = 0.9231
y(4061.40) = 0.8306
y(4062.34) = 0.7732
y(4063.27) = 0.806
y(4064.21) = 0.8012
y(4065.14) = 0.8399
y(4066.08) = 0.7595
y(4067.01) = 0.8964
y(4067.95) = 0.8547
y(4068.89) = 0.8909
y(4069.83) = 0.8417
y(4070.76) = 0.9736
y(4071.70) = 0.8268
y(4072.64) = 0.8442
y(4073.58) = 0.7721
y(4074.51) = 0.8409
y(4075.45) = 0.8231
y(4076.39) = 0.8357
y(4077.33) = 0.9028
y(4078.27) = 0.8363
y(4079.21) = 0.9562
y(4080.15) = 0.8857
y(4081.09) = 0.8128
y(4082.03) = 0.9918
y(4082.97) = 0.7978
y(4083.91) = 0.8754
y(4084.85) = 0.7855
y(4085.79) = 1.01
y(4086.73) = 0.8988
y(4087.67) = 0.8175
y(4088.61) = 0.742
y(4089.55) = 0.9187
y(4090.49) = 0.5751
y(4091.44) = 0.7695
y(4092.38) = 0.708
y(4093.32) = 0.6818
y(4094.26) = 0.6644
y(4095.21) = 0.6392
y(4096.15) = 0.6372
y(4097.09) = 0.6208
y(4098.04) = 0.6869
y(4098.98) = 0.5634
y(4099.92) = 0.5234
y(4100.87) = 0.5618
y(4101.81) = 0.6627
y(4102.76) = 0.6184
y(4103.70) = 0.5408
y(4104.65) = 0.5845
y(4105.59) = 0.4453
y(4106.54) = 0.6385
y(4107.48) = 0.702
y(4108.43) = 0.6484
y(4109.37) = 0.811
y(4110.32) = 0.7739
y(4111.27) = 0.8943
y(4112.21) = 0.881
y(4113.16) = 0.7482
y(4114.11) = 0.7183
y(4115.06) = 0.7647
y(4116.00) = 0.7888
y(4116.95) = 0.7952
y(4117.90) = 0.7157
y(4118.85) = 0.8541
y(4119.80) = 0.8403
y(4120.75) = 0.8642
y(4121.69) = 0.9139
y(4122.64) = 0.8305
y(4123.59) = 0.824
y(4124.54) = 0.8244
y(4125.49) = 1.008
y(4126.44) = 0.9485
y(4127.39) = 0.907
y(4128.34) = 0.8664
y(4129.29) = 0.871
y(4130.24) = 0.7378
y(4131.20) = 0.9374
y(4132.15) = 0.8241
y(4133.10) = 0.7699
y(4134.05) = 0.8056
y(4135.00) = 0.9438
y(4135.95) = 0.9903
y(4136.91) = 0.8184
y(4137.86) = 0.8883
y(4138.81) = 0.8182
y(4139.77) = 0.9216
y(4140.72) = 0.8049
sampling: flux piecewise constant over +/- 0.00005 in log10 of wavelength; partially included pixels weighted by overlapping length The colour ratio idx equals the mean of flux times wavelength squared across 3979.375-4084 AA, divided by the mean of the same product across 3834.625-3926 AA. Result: 1.2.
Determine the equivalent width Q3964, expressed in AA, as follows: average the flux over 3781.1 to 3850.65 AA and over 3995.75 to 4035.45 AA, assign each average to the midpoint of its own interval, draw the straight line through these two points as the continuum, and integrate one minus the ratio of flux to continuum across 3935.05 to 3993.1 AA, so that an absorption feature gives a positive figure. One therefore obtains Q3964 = 8.2 AA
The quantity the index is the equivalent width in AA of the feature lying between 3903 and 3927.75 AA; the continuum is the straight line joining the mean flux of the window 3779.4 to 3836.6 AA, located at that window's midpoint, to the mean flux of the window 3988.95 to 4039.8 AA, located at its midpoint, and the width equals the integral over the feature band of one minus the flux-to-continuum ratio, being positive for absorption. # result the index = -2.3 AA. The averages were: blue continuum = 0.665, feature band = 0.861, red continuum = 0.9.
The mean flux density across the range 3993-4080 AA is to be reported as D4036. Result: 0.882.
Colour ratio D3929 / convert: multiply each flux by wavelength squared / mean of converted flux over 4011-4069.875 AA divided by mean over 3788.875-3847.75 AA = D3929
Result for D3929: 1.56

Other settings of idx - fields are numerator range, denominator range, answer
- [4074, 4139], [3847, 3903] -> 1.12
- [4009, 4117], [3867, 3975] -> 1.20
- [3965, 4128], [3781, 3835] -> 1.37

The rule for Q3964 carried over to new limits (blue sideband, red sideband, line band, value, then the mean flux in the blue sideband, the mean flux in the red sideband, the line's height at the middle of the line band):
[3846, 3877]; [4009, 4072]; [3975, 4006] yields 1.89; 0.866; 0.884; 0.879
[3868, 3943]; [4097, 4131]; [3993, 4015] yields -3.82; 0.769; 0.752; 0.761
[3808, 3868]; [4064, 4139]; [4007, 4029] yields -3.61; 0.732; 0.793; 0.774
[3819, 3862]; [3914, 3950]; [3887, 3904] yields 0.75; 0.686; 0.802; 0.756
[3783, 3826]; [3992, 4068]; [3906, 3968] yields 1.64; 0.676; 0.884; 0.799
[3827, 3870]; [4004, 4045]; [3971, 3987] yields 3.86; 0.734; 0.905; 0.861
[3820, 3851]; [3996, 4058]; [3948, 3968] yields 2.20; 0.628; 0.897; 0.8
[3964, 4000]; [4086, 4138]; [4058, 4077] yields -2.81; 0.681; 0.765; 0.736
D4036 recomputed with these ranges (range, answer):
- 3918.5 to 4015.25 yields 0.764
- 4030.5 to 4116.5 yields 0.81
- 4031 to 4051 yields 0.893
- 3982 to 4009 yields 0.877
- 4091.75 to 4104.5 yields 0.625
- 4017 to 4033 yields 0.9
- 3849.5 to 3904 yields 0.791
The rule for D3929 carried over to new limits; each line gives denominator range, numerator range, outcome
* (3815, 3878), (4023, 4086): 1.31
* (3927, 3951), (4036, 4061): 1.22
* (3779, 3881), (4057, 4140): 1.28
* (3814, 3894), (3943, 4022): 1.15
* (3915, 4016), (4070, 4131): 1.08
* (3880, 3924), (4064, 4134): 1.12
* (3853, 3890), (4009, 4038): 1.23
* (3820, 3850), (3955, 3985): 1.05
